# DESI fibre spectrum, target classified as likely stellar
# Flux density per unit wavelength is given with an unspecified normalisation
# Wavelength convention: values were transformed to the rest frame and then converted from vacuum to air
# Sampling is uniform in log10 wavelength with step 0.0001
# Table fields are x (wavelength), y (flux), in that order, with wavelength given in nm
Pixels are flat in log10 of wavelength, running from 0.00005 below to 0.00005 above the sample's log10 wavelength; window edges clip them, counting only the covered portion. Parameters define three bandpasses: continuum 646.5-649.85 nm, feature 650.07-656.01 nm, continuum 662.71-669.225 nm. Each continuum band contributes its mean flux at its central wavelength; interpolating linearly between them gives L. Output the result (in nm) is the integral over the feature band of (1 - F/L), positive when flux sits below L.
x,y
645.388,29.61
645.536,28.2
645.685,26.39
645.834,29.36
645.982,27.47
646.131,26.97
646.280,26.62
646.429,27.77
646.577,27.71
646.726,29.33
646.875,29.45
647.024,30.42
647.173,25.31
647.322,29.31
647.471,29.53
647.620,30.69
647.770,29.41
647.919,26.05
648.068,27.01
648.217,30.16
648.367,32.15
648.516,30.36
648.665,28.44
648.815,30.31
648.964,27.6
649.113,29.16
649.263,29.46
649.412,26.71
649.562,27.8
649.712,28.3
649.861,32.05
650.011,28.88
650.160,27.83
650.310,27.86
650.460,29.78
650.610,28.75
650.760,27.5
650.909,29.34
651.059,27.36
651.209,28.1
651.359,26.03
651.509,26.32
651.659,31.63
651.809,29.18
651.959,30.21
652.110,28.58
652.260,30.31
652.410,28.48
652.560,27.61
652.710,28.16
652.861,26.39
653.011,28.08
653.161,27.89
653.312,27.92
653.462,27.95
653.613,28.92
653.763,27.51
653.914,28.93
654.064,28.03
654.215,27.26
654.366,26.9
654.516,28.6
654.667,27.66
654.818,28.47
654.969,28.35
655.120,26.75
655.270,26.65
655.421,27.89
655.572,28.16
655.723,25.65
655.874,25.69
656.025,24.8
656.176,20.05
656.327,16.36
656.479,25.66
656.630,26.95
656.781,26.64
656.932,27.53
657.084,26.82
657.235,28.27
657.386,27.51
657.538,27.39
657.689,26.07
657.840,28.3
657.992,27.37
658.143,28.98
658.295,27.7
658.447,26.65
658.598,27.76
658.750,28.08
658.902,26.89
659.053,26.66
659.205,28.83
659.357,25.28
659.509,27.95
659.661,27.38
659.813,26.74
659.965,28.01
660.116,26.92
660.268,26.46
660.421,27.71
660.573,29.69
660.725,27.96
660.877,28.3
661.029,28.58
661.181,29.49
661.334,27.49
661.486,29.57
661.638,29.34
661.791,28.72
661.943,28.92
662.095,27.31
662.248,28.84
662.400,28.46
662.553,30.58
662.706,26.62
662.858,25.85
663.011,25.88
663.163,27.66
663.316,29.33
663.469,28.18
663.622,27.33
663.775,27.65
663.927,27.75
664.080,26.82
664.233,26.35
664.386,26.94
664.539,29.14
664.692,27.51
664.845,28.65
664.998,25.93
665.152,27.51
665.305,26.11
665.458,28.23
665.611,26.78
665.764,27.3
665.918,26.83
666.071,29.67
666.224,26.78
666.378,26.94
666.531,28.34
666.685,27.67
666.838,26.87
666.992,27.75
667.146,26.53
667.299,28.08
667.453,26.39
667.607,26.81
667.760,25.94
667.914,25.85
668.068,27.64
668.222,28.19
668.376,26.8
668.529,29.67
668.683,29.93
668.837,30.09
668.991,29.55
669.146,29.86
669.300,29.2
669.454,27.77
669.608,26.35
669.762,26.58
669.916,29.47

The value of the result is 0.118 nm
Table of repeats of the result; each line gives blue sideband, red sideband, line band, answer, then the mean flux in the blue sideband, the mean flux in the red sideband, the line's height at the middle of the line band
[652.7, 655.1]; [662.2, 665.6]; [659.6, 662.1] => -0.046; 27.9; 27.6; 27.7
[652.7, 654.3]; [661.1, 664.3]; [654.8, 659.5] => 0.228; 27.9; 28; 27.9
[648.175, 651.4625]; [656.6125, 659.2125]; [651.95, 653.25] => 0.000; 28.8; 27.4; 28.3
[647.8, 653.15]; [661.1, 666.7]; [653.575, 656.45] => 0.197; 28.6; 27.8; 28.3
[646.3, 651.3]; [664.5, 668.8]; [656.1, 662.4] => 0.169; 28.8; 27.5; 28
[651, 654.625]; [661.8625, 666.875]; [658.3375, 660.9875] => 0.032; 28.2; 27.6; 27.8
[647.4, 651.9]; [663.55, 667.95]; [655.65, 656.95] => 0.182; 28.8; 27.3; 28.2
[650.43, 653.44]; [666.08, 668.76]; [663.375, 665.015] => 0.007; 28.4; 27.5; 27.7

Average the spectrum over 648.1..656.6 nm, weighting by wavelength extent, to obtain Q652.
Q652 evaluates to 27.9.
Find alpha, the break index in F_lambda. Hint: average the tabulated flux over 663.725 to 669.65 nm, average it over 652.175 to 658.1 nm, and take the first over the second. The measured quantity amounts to 1.02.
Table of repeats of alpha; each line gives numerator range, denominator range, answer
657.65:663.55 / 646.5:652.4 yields 0.97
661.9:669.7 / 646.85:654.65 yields 0.97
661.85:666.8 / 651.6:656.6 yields 1.01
